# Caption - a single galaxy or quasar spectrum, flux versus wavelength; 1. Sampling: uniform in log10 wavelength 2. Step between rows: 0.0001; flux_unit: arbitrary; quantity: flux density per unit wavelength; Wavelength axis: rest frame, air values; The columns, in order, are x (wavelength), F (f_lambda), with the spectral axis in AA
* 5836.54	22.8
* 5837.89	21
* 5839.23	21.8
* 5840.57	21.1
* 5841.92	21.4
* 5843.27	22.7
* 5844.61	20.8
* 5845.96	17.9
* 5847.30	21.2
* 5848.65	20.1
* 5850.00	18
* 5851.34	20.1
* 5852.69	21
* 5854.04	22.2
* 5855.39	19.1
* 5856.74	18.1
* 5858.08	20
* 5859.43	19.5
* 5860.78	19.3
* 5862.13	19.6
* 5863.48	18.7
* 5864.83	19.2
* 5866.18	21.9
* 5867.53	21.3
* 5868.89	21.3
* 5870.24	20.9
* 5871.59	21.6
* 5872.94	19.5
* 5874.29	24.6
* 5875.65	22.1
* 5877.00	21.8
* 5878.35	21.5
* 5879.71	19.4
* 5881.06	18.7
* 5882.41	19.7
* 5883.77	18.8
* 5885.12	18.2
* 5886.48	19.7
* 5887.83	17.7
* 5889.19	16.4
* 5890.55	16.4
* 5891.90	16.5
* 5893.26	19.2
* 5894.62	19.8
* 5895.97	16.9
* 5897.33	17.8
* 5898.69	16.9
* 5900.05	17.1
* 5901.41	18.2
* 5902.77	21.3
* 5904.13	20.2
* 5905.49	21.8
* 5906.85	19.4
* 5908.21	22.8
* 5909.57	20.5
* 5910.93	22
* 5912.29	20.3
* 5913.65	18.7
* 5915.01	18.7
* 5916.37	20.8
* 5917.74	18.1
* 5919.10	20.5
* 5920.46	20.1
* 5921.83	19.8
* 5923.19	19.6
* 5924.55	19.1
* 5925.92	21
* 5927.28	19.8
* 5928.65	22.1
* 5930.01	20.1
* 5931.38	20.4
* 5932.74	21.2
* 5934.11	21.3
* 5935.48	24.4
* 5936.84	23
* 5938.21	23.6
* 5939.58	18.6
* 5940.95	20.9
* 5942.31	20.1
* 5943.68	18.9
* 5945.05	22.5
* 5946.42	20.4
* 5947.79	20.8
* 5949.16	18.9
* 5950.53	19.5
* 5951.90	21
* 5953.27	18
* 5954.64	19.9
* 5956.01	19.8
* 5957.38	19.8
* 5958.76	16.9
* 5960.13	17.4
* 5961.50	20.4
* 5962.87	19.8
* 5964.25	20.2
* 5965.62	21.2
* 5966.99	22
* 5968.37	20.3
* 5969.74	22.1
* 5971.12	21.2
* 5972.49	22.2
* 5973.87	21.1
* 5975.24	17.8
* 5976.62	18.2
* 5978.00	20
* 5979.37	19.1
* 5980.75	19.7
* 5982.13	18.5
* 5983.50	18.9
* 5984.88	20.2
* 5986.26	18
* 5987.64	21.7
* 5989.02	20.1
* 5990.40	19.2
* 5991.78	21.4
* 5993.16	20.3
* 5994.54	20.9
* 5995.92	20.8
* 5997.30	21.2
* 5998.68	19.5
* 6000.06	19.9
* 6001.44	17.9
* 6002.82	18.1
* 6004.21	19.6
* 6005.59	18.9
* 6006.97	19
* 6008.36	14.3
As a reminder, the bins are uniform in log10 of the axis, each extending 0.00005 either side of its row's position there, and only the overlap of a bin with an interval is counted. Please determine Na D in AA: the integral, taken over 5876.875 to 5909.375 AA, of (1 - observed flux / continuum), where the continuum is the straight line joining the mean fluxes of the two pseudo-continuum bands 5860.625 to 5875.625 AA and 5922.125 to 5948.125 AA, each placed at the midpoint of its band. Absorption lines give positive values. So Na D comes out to 2.9 AA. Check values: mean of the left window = 20.8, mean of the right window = 20.9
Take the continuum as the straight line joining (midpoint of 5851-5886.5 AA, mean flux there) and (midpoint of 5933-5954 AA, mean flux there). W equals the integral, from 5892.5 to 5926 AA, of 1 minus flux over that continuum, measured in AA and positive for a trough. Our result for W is 1.6 AA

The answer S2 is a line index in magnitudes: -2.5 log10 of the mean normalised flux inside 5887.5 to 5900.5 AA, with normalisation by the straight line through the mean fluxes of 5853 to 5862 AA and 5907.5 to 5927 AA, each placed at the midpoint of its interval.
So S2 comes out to 0.147 mag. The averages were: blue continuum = 19.7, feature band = 17.5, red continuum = 20.1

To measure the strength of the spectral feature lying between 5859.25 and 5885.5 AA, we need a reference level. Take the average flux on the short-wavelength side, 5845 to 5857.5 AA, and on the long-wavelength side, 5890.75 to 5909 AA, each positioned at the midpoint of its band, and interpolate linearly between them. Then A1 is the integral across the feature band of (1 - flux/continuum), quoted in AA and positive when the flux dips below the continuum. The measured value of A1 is -1.3 AA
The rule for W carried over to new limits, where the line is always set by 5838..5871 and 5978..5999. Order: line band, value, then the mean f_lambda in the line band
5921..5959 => -0.65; 20.4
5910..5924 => 0.21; 19.9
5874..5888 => 0.06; 20.2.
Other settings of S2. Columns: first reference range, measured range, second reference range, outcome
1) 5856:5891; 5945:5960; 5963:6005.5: 0.02 mag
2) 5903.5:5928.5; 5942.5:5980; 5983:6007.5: 0.00 mag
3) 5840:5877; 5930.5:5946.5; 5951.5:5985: -0.07 mag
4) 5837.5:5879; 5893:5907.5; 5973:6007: 0.07 mag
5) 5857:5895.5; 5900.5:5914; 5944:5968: -0.04 mag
